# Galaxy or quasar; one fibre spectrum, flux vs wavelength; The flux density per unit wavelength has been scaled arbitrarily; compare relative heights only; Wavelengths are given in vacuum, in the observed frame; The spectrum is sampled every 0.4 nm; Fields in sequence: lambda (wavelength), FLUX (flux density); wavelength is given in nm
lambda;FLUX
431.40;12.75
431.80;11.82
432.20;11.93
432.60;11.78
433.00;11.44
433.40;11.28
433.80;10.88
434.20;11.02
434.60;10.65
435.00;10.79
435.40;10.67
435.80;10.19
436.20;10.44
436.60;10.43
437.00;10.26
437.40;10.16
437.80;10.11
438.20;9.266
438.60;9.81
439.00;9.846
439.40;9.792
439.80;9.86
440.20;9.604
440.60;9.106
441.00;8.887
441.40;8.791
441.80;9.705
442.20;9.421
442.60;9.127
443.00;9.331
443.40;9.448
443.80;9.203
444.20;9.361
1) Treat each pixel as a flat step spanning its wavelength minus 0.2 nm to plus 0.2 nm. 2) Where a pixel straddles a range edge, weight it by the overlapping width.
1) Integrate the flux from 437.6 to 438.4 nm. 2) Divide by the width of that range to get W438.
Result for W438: 9.69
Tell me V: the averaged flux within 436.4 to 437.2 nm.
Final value 10.3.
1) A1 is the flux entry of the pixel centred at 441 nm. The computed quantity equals 8.887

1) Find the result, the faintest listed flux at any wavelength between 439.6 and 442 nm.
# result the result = 8.791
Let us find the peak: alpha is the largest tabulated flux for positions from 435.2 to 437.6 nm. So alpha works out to 10.67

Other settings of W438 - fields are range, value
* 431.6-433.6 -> 11.7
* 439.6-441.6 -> 9.25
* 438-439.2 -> 9.64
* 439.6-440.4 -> 9.73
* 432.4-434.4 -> 11.3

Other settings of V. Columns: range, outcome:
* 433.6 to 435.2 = 10.8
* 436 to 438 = 10.3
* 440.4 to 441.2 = 9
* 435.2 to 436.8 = 10.4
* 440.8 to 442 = 9.13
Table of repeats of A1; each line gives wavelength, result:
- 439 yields 9.846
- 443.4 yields 9.448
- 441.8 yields 9.705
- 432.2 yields 11.93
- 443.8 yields 9.203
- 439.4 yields 9.792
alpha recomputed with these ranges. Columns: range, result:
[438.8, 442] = 9.86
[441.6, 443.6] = 9.705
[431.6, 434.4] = 11.93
